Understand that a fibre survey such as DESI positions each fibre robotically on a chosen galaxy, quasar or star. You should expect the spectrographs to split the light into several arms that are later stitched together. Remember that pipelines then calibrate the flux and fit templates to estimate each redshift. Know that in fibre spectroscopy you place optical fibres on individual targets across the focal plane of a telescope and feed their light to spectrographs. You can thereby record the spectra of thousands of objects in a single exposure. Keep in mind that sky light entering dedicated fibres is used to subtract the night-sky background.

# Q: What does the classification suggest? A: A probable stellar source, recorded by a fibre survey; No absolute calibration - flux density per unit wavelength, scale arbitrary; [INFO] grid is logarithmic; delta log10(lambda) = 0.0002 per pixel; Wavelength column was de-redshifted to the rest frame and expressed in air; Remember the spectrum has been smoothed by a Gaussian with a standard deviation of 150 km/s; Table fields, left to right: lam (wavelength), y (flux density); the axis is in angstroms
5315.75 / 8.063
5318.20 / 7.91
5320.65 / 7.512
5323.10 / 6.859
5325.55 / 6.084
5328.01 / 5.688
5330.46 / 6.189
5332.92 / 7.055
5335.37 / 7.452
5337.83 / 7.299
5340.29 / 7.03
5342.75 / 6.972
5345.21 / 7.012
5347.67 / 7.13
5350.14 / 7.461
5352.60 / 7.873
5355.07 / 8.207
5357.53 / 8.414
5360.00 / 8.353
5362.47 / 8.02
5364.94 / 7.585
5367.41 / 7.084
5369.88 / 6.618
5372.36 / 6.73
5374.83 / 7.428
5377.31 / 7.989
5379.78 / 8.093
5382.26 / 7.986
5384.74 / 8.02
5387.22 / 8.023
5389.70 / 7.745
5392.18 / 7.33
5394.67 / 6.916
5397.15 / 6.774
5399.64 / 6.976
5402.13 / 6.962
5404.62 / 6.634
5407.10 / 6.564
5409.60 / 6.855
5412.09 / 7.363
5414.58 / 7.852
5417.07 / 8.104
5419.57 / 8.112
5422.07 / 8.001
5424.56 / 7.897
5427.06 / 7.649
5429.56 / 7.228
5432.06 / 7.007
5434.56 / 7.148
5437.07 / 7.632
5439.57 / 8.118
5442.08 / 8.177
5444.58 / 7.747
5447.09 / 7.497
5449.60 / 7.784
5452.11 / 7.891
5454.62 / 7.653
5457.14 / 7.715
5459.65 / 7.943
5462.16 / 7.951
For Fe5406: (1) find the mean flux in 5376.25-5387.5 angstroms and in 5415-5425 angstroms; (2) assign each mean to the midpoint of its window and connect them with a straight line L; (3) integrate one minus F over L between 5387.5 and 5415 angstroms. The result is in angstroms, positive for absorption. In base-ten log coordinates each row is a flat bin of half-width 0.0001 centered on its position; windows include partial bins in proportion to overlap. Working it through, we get 3.18 angstroms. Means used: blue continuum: 8.03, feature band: 7.1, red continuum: 8.03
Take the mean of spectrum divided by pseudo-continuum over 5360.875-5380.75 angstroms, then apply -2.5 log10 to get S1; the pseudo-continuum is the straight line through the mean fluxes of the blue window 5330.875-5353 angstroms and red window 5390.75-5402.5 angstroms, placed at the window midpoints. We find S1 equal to -0.05 mag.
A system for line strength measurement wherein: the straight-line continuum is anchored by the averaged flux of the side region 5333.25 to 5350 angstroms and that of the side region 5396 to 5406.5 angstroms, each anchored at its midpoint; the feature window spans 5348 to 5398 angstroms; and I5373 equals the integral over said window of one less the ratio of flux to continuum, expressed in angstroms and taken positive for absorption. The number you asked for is -4.6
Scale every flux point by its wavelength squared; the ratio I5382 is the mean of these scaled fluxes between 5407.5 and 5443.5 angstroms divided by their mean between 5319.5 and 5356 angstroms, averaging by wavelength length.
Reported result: 1.12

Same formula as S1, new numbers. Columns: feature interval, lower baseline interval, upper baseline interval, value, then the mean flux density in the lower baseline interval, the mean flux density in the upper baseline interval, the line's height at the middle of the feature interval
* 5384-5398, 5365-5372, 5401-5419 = -0.055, 6.96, 7.23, 7.1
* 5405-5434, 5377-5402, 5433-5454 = 0.024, 7.54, 7.74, 7.65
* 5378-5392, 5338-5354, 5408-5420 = -0.068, 7.26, 7.59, 7.45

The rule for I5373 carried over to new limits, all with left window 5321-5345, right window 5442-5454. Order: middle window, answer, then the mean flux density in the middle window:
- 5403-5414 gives 0.77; 6.92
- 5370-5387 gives -1.14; 7.65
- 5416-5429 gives -0.61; 7.91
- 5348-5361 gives -1.92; 7.99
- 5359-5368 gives -0.96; 7.79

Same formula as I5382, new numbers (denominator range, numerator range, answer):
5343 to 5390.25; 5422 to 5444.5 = 1.02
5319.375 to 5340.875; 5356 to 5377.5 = 1.13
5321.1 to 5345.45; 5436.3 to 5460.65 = 1.20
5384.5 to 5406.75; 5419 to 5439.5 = 1.07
